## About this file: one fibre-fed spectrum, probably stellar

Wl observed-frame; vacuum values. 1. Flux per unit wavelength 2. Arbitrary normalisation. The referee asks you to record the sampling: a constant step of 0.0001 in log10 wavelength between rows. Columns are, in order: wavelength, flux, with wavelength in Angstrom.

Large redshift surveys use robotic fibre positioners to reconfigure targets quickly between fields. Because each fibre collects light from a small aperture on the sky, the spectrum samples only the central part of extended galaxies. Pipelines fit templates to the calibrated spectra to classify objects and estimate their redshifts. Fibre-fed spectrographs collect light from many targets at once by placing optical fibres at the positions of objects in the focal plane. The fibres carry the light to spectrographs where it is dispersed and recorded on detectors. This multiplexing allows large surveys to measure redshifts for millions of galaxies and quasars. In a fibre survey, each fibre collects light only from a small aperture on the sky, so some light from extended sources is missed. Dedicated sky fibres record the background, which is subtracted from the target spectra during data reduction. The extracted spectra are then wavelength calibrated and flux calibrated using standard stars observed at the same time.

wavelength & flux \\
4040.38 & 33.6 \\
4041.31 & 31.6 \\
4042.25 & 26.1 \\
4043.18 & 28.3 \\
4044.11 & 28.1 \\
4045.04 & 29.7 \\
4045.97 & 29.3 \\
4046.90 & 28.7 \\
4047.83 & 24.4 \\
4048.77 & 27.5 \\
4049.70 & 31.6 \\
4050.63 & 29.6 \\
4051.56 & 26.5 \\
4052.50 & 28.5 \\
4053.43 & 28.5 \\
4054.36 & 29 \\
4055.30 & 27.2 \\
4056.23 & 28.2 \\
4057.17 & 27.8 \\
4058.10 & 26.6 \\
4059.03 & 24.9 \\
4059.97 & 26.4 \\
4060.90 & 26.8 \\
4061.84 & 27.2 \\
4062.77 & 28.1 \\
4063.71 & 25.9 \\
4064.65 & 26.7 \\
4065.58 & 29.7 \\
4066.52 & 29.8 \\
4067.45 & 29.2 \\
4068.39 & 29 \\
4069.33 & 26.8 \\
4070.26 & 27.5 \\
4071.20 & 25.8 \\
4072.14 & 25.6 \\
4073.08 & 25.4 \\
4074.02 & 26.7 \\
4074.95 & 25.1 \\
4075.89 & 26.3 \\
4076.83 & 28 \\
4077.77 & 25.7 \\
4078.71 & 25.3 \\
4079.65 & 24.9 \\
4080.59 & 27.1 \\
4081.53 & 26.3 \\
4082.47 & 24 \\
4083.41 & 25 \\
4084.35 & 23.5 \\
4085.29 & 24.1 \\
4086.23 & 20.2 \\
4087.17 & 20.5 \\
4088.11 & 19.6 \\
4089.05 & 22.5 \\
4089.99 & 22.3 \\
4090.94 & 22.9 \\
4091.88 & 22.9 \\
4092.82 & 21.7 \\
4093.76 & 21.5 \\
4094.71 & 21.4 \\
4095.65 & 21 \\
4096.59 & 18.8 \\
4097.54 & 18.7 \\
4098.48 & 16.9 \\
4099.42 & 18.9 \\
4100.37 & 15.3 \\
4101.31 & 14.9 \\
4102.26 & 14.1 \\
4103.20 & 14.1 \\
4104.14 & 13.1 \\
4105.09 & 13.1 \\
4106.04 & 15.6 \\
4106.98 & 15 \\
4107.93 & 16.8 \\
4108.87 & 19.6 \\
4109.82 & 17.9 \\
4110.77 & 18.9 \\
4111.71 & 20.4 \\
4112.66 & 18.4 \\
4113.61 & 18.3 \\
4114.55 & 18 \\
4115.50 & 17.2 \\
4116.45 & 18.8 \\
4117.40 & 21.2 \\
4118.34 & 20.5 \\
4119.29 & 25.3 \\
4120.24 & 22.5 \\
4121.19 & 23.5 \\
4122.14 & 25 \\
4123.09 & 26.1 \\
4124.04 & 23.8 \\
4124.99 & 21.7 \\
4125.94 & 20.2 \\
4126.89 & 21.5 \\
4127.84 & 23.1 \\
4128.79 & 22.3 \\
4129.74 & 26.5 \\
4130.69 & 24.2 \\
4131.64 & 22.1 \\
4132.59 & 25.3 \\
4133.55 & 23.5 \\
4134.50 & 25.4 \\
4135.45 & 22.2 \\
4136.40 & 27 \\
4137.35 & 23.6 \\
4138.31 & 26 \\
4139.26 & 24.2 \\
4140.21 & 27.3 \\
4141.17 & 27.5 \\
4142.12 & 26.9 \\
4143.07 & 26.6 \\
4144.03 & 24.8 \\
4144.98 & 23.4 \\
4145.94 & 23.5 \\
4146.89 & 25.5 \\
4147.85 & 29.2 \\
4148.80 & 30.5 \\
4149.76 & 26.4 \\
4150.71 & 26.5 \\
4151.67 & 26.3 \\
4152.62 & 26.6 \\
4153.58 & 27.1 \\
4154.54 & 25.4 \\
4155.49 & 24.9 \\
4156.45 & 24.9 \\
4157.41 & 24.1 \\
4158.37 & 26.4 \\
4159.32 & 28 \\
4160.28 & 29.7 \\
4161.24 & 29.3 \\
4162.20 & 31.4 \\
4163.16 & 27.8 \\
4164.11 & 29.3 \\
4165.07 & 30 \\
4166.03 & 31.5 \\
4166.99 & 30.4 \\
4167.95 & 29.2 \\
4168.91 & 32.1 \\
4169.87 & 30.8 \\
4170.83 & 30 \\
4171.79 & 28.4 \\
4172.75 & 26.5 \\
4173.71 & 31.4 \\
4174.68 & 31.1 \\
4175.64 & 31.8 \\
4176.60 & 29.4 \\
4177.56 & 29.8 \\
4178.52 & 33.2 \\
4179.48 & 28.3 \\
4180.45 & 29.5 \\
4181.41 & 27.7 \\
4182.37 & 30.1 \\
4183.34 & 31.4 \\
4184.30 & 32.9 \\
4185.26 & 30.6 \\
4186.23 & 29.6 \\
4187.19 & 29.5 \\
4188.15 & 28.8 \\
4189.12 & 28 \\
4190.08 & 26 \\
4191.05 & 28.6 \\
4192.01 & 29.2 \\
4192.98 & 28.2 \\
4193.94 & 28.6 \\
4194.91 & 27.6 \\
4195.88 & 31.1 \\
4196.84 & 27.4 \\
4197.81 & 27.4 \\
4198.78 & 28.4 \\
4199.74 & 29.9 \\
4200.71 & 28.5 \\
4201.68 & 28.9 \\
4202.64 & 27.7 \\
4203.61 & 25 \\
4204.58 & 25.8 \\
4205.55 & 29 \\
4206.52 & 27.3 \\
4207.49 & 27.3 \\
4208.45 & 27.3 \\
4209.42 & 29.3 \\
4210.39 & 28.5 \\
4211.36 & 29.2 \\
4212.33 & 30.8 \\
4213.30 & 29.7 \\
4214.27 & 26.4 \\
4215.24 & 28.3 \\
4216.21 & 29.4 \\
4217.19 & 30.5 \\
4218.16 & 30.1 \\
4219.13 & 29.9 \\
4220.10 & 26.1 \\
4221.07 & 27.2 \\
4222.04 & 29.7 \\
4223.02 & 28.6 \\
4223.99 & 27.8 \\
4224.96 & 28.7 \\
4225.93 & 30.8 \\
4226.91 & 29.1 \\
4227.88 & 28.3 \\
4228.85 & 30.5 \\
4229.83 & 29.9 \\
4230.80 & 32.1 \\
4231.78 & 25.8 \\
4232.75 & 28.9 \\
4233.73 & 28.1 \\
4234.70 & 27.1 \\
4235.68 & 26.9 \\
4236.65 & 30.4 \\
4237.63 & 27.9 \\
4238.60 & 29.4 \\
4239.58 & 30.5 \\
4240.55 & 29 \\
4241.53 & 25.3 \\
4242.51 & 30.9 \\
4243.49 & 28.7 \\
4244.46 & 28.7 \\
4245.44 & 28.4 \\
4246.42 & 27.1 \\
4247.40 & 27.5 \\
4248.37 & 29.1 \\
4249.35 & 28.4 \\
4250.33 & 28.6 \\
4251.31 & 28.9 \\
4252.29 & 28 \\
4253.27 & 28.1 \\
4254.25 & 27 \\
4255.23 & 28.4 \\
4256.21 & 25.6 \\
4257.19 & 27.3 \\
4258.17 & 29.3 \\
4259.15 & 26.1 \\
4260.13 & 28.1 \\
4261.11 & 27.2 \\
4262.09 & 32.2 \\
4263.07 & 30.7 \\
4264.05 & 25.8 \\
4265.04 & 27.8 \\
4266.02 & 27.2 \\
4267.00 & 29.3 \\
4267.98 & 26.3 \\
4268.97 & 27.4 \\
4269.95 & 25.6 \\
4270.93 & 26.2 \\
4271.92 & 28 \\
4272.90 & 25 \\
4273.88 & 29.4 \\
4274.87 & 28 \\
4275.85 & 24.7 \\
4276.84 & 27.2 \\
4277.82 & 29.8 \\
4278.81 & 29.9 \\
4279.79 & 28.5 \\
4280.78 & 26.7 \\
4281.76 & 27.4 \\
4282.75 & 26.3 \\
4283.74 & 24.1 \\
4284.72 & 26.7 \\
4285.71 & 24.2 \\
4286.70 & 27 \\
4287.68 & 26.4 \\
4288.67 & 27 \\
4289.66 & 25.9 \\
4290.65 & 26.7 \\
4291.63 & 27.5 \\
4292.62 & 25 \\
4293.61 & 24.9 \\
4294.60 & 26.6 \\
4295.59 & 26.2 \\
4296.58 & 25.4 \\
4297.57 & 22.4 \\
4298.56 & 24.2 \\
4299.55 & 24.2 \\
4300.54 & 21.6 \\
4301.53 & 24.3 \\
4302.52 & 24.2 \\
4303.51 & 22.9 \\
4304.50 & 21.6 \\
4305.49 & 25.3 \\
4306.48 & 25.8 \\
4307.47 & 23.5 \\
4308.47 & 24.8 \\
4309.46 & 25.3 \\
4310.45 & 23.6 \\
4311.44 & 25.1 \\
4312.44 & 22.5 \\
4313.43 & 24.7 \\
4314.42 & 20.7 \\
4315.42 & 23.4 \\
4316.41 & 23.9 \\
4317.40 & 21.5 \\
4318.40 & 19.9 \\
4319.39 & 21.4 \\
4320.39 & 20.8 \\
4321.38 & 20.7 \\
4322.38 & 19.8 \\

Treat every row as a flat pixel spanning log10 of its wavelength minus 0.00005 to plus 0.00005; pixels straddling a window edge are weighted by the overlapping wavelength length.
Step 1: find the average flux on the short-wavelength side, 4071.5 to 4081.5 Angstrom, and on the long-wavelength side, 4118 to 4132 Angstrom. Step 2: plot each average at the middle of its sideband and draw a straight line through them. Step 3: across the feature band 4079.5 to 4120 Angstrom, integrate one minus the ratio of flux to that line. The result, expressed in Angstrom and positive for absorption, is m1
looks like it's 8.1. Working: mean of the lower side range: 26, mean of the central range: 19.8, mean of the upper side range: 23.3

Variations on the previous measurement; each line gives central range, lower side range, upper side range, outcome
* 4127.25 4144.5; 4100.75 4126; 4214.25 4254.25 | -3.38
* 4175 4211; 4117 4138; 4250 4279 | -4.72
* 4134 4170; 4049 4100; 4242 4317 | -2.07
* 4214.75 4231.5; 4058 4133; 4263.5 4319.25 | -3.30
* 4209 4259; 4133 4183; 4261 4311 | -3.39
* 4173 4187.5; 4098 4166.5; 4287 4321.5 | -4.34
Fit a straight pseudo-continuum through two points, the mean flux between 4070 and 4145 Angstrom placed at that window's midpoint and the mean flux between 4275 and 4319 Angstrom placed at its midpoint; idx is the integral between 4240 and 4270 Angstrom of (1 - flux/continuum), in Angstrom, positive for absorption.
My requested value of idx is -4.5 Angstrom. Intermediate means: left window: 22.1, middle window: 28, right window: 25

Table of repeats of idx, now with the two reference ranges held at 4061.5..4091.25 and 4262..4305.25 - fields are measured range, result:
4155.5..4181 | -3.4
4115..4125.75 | 1.4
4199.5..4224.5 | -2.3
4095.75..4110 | 5.2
